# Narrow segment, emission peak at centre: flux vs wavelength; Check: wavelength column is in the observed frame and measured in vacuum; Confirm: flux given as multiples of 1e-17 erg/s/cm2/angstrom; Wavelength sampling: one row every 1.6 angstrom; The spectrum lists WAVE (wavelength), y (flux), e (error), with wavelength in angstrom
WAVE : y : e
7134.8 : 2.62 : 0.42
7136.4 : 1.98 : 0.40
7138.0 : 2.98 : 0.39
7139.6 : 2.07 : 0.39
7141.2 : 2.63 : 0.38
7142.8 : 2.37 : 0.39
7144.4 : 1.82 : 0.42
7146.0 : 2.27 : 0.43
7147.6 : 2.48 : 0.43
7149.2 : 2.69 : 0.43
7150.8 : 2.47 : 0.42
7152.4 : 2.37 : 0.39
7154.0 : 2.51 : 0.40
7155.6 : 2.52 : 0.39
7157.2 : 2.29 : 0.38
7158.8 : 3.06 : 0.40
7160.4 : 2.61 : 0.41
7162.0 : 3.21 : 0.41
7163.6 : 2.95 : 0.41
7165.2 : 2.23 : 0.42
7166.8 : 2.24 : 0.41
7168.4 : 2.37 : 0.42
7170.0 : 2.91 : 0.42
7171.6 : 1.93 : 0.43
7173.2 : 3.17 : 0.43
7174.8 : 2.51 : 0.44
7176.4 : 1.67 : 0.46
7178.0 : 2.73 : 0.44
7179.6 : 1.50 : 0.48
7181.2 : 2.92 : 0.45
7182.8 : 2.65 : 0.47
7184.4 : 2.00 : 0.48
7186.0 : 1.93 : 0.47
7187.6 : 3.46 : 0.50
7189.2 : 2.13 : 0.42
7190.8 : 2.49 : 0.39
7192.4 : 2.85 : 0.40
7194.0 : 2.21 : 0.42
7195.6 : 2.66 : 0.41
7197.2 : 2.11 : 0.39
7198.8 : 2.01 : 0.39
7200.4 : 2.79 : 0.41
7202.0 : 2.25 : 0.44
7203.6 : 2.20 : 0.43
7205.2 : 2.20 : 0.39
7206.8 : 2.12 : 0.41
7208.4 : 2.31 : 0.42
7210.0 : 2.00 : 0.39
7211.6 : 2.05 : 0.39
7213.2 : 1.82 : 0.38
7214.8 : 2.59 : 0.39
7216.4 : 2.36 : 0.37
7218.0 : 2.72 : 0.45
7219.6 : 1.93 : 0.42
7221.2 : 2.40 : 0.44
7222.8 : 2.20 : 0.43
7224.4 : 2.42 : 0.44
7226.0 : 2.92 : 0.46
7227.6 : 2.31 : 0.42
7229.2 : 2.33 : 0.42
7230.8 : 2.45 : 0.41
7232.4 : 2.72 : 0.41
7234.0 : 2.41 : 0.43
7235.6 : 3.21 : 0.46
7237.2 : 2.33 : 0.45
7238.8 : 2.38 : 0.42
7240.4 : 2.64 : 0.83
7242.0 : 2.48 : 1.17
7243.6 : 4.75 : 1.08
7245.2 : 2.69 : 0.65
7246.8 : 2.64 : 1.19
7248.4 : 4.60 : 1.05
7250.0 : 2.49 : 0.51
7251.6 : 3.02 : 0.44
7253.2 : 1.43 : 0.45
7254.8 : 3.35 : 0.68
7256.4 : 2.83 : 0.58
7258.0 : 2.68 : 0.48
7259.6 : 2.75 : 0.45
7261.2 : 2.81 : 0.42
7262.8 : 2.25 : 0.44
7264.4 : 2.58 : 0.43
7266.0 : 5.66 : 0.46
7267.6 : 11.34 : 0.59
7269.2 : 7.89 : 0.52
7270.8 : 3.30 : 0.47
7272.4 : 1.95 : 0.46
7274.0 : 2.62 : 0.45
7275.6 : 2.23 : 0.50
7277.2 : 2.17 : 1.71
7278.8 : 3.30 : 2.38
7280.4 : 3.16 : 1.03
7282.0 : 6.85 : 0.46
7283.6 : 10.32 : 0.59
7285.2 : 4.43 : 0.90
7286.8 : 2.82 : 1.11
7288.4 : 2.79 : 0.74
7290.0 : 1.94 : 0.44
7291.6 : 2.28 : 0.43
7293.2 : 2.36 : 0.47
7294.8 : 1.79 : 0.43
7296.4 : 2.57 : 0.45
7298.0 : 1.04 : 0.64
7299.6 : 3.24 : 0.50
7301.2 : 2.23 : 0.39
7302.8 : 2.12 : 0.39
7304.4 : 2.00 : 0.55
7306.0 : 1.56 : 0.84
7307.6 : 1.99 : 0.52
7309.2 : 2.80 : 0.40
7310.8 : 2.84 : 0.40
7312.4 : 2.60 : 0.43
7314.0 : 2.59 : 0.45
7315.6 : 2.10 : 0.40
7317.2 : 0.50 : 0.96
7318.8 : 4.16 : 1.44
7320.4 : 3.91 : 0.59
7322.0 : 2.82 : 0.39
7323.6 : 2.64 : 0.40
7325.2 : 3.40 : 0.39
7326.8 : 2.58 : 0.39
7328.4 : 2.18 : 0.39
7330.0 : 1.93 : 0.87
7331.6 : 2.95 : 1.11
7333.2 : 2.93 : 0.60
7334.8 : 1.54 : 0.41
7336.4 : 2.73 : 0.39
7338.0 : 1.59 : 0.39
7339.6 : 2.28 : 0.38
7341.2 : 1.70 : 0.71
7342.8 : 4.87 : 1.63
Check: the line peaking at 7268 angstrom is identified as [S II] 6716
